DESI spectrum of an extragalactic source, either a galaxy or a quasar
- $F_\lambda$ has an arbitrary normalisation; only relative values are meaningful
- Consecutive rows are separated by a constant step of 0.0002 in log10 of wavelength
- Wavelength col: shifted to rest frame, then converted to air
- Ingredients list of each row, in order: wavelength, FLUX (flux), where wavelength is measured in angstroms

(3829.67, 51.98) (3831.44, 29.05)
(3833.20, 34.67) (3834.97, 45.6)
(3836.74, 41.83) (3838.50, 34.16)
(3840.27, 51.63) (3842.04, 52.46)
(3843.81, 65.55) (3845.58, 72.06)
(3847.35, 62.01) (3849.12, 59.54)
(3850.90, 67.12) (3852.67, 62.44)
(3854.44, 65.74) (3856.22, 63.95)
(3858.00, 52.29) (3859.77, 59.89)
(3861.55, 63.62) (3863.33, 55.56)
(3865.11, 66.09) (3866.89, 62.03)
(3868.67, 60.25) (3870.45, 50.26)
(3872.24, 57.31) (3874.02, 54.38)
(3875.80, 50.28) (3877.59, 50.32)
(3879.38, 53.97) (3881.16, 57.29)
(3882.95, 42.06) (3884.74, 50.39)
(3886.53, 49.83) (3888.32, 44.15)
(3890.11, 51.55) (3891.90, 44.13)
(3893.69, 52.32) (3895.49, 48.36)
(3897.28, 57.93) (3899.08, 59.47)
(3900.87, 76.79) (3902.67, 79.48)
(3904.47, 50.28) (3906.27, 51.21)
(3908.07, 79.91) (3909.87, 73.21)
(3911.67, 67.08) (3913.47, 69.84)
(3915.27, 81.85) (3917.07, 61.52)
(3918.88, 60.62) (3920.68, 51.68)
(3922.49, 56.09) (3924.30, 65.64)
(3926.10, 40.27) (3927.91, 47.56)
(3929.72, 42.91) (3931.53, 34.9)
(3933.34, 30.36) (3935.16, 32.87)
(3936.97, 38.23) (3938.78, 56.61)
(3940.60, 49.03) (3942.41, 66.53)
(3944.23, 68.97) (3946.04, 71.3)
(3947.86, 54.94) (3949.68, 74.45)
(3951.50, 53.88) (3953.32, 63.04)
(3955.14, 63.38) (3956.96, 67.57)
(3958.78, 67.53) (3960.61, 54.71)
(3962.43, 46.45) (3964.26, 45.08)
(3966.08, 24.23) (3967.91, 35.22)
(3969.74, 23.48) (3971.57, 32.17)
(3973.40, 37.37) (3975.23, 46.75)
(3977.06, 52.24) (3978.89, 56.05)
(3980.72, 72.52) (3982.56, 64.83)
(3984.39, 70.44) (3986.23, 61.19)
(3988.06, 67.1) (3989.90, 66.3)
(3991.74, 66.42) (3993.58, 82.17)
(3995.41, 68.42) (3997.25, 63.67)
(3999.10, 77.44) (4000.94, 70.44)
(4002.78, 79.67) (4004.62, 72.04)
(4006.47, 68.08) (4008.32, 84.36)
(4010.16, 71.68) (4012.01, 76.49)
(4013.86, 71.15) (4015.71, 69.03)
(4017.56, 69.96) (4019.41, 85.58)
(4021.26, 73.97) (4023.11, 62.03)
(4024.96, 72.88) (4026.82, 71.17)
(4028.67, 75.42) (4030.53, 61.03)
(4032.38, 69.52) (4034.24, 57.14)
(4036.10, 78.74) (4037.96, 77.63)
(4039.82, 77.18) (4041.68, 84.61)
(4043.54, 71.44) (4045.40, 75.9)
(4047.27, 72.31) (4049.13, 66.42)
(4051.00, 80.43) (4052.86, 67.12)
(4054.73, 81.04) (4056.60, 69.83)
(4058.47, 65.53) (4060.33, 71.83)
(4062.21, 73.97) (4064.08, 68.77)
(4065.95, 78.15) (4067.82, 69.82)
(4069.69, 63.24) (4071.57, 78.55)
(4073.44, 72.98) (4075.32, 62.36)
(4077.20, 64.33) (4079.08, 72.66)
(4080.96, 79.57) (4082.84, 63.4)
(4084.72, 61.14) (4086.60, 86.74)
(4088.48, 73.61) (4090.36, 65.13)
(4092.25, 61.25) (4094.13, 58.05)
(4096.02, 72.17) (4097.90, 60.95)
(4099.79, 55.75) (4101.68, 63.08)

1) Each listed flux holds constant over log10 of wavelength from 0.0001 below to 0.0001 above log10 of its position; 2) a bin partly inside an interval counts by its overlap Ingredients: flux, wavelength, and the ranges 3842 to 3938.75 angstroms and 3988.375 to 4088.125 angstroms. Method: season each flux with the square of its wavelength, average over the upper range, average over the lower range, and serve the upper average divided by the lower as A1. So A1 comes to 1.37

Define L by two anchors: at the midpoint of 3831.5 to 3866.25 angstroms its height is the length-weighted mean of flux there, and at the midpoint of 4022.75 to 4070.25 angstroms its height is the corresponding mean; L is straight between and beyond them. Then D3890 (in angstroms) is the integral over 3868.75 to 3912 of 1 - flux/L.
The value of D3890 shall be 2.3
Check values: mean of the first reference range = 56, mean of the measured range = 56.3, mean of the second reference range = 71.9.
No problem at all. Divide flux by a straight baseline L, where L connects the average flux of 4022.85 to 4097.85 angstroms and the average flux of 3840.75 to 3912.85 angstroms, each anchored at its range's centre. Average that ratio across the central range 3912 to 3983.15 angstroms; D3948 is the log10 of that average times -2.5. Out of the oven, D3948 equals 0.19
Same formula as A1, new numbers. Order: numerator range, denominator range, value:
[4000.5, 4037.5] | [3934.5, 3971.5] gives 1.42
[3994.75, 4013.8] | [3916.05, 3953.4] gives 1.42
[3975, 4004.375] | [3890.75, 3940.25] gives 1.25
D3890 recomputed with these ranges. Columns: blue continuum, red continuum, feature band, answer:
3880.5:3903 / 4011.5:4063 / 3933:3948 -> 1.9 angstroms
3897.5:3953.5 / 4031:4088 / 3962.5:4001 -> 5.1 angstroms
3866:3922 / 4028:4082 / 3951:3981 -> 7.1 angstroms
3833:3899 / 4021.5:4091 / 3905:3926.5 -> -1.6 angstroms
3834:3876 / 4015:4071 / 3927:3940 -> 4.7 angstroms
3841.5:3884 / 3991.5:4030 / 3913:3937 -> 5.0 angstroms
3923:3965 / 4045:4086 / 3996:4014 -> -3.2 angstroms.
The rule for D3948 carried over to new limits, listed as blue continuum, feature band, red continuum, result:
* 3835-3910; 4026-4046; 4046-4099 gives -0.078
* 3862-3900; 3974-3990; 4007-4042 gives 0.100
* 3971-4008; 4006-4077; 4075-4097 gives -0.088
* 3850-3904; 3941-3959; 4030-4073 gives -0.022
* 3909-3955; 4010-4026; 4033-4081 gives -0.081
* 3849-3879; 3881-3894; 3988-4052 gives 0.249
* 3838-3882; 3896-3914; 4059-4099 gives -0.095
